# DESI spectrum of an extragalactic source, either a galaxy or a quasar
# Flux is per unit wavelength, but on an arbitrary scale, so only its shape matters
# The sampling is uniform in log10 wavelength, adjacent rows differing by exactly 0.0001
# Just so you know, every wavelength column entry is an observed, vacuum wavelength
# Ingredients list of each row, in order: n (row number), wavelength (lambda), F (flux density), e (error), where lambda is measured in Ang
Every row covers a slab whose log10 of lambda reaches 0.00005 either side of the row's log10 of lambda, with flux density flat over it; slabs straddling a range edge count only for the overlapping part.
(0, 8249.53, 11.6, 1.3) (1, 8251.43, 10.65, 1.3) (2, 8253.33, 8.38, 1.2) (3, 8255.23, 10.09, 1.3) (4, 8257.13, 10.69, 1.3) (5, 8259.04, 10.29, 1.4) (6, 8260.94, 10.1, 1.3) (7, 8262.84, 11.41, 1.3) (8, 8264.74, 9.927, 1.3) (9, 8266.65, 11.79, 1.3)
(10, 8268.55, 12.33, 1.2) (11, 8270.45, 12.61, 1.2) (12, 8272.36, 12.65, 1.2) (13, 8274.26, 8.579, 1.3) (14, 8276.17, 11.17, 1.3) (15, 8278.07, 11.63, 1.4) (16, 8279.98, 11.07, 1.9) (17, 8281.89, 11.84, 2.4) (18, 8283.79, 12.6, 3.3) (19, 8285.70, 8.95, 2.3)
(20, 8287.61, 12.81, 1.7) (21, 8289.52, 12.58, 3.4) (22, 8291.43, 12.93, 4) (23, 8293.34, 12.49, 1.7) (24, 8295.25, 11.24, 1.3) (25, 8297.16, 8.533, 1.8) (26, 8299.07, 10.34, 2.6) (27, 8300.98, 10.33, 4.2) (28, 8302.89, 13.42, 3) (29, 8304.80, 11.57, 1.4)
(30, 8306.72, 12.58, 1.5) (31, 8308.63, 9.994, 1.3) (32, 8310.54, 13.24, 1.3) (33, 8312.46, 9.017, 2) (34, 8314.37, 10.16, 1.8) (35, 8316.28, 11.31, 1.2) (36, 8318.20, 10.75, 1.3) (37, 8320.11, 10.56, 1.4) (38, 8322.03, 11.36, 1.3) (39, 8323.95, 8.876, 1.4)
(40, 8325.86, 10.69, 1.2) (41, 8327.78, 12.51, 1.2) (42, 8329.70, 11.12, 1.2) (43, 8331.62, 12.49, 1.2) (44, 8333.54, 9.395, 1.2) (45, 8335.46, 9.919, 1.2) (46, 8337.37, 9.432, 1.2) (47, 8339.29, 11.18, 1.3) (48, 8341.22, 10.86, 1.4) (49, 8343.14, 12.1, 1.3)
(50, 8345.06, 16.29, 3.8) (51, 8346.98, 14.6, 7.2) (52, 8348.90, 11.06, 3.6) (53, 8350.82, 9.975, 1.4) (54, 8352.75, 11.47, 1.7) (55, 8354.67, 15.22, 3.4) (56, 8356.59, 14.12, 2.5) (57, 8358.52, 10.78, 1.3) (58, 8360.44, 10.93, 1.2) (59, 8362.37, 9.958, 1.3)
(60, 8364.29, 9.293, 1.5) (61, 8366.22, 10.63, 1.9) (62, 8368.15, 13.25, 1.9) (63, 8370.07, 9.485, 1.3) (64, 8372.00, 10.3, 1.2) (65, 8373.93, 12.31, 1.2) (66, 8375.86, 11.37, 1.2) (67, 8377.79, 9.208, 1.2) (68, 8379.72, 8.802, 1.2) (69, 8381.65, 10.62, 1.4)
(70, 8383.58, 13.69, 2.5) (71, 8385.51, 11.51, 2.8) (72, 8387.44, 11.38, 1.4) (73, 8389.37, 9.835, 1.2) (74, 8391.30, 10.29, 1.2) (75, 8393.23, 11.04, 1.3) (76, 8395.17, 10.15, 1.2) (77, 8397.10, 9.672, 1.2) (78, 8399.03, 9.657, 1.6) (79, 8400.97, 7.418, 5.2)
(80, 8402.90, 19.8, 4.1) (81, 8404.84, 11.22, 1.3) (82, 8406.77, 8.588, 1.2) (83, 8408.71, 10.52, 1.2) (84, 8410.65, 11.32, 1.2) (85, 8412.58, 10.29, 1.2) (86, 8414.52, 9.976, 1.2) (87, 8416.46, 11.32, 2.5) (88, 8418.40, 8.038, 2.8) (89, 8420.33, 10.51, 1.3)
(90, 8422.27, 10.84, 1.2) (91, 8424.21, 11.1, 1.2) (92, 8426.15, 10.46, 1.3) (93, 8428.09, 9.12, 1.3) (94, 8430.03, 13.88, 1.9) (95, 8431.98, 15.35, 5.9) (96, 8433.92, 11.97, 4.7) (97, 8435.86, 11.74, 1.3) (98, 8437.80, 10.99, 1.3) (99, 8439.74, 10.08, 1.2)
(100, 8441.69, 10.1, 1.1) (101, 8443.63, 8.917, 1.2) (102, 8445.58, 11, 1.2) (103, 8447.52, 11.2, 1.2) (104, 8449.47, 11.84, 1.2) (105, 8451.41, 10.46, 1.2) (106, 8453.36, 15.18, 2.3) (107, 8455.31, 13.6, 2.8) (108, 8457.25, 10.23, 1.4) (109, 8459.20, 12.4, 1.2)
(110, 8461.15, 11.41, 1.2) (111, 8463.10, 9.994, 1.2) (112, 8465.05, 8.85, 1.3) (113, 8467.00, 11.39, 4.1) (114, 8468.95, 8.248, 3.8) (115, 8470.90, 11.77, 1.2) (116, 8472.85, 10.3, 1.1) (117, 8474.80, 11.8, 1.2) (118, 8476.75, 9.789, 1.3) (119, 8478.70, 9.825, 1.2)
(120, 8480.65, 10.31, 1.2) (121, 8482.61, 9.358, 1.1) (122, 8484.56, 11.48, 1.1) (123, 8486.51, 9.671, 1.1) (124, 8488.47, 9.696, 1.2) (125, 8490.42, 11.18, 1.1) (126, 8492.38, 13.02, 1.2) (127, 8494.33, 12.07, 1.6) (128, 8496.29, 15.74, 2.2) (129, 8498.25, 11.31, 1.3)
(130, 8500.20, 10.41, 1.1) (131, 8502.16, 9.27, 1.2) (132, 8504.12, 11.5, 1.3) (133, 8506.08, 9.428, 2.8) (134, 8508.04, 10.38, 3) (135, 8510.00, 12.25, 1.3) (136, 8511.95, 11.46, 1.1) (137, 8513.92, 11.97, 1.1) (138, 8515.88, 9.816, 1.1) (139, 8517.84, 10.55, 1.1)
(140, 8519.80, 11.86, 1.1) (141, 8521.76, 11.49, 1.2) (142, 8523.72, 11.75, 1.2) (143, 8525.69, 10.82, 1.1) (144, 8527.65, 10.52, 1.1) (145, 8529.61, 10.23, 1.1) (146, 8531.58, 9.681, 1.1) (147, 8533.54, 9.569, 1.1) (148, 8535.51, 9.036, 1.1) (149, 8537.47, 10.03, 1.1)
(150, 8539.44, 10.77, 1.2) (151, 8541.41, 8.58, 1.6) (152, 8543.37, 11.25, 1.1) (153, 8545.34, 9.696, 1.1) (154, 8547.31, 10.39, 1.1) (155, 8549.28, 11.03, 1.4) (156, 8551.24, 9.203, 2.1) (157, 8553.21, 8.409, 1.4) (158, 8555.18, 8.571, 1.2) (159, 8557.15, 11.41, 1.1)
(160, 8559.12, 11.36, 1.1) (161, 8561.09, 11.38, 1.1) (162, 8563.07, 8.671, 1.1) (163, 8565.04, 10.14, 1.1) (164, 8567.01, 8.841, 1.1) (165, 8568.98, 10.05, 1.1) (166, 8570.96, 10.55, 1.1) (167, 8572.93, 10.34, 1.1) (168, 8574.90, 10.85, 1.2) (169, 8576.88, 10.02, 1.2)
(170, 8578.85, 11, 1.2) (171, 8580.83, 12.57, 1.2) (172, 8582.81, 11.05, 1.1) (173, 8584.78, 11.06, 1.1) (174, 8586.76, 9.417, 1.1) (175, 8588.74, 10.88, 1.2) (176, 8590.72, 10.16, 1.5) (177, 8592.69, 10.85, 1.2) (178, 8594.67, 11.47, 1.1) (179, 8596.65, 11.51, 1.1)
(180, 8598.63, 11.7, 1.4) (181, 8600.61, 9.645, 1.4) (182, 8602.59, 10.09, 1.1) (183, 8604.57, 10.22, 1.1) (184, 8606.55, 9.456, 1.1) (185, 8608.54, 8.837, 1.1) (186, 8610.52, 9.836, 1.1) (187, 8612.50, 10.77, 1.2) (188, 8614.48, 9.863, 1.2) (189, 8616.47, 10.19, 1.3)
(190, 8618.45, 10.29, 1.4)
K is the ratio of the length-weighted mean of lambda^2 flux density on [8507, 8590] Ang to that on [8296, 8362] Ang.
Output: 1.0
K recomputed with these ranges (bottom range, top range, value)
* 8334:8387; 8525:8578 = 0.92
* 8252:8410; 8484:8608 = 1.00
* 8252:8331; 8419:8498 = 1.05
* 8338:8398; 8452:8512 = 1.00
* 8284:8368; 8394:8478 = 0.99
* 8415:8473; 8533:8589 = 0.95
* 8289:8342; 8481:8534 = 1.04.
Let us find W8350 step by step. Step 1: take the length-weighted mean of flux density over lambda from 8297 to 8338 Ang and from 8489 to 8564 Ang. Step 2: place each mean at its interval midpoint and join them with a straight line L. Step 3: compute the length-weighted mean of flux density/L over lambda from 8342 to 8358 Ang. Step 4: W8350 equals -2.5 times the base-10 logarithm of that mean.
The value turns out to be -0.20 mag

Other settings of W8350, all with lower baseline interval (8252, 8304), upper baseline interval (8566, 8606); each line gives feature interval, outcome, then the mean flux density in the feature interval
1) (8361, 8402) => 0.05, 10.5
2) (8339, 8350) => -0.16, 12.7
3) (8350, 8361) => -0.11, 12.2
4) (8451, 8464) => -0.11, 12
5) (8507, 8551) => 0.01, 10.6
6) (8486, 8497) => -0.11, 11.9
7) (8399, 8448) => -0.01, 11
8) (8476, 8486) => 0.07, 10.1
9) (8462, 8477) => 0.05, 10.3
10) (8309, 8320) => 0.02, 10.8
